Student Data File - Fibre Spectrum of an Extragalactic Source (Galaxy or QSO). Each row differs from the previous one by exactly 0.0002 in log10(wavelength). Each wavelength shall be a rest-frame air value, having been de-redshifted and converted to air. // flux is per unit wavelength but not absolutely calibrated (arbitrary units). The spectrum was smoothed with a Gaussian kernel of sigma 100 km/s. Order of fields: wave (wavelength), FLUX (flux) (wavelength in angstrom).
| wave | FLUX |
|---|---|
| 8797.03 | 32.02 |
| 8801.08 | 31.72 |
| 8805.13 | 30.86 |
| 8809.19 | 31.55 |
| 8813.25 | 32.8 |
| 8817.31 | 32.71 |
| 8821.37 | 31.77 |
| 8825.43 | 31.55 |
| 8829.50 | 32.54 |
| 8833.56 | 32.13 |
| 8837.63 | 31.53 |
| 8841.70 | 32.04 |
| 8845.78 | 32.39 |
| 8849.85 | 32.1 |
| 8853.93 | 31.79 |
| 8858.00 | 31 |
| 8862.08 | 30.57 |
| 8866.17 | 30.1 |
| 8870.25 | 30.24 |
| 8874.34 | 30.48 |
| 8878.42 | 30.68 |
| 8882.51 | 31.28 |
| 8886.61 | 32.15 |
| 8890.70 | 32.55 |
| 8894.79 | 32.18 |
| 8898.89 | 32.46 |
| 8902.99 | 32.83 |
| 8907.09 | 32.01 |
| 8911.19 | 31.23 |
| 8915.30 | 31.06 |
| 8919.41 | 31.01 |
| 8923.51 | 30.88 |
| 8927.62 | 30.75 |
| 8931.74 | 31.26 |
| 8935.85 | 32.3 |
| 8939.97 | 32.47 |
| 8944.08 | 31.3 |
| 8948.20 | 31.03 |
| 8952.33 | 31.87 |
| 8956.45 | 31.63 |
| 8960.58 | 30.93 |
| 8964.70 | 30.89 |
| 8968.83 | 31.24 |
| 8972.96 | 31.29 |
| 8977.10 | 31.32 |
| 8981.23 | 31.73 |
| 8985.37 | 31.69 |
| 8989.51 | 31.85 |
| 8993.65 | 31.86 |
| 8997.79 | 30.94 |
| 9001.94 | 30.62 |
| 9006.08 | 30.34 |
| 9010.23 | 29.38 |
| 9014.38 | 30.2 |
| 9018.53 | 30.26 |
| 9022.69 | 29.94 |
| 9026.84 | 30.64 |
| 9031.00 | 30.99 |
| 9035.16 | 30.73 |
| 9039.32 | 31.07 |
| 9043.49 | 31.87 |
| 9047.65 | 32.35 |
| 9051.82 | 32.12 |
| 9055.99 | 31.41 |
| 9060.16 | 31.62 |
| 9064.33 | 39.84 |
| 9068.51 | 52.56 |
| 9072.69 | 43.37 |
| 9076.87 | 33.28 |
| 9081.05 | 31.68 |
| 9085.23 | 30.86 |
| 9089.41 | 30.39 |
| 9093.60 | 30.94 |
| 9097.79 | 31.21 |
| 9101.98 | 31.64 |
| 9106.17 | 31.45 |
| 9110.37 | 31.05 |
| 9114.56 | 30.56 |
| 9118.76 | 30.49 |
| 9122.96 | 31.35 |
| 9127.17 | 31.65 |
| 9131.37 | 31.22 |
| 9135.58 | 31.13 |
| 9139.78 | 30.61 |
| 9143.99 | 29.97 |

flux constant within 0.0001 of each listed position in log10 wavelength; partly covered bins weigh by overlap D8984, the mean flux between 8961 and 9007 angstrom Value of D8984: 31.3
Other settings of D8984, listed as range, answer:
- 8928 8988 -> 31.5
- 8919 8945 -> 31.5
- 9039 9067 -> 33.4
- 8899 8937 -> 31.5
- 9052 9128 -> 33.6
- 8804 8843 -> 32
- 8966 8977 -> 31.2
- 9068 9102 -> 34.5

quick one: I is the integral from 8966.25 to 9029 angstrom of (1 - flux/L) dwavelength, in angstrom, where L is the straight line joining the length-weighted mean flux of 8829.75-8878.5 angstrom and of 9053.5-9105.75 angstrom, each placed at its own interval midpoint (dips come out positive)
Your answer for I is 4.91 angstrom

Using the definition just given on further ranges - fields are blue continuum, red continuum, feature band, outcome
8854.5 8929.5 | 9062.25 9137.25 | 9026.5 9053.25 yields 1.23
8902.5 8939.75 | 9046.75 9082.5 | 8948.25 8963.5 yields 0.63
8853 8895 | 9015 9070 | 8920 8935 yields 0.34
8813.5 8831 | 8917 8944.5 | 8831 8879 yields 1.03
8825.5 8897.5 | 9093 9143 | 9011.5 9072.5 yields -4.52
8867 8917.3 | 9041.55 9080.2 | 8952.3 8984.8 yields 2.30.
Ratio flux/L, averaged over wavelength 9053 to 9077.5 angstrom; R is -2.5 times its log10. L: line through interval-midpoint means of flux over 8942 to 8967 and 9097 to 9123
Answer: -0.237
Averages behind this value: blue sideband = 31.3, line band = 38.8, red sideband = 31.1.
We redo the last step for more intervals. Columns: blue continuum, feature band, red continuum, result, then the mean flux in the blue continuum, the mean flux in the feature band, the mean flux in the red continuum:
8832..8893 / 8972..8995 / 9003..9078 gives 0.04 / 31.4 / 31.6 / 33.4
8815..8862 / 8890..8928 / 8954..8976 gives -0.01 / 31.9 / 31.7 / 31.2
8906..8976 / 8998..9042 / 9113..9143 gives 0.03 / 31.4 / 30.5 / 31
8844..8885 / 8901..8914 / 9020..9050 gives -0.03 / 31.1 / 32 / 31.1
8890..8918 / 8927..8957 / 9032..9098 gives 0.03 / 32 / 31.6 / 34.1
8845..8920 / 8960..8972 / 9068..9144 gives 0.03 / 31.5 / 31.1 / 32.6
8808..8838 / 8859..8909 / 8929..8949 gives 0.02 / 32.1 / 31.4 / 31.7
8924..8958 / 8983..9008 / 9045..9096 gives 0.06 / 31.5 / 31.2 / 35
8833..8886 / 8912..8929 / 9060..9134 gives 0.03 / 31.3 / 31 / 33.6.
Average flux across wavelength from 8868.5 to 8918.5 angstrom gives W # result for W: 31.6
